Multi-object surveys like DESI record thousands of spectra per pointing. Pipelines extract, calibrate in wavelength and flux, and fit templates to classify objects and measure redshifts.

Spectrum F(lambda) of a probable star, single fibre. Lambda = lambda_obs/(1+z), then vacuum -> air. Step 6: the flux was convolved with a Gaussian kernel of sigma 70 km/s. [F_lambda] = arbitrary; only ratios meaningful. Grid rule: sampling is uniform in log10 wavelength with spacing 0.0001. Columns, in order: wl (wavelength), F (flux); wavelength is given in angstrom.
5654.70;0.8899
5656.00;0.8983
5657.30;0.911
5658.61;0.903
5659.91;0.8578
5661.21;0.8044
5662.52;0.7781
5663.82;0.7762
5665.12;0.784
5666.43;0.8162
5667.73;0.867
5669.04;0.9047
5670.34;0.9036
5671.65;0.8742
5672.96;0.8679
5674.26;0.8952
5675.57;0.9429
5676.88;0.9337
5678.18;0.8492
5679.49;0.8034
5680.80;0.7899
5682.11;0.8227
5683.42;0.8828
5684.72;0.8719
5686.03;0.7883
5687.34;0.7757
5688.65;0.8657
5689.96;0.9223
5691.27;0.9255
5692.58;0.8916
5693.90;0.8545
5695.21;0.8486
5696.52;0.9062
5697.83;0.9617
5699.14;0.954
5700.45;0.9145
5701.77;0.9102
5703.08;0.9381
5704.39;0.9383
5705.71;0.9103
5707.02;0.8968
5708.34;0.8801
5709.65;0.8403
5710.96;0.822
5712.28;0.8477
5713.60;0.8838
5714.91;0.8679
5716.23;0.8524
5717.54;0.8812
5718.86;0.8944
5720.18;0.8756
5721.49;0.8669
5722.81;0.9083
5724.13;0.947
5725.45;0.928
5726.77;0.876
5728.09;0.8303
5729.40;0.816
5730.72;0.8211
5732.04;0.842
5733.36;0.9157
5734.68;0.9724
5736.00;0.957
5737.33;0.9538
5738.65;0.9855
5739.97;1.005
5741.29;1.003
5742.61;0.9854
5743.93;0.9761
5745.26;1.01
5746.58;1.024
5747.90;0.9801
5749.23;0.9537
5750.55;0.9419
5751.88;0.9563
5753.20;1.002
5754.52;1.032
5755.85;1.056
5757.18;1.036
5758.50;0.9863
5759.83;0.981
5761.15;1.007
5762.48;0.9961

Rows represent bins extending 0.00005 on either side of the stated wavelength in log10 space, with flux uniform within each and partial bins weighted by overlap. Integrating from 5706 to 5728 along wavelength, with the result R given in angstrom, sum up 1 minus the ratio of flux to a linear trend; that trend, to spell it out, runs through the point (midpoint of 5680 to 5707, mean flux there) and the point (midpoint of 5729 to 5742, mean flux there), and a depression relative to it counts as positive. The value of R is 0.7 angstrom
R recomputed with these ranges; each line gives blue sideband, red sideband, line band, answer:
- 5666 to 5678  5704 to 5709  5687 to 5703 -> 0.02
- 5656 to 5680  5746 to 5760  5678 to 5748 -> 2.63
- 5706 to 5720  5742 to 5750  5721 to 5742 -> 0.46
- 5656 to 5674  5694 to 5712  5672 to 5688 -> 0.34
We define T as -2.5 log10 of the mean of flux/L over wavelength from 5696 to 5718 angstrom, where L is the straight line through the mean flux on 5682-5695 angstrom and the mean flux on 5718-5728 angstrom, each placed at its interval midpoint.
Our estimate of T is -0.02 mag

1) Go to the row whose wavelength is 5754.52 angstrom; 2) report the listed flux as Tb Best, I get 1.032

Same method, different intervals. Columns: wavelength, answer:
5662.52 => 0.7781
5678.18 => 0.8492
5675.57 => 0.9429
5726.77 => 0.876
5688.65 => 0.8657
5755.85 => 1.056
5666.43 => 0.8162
